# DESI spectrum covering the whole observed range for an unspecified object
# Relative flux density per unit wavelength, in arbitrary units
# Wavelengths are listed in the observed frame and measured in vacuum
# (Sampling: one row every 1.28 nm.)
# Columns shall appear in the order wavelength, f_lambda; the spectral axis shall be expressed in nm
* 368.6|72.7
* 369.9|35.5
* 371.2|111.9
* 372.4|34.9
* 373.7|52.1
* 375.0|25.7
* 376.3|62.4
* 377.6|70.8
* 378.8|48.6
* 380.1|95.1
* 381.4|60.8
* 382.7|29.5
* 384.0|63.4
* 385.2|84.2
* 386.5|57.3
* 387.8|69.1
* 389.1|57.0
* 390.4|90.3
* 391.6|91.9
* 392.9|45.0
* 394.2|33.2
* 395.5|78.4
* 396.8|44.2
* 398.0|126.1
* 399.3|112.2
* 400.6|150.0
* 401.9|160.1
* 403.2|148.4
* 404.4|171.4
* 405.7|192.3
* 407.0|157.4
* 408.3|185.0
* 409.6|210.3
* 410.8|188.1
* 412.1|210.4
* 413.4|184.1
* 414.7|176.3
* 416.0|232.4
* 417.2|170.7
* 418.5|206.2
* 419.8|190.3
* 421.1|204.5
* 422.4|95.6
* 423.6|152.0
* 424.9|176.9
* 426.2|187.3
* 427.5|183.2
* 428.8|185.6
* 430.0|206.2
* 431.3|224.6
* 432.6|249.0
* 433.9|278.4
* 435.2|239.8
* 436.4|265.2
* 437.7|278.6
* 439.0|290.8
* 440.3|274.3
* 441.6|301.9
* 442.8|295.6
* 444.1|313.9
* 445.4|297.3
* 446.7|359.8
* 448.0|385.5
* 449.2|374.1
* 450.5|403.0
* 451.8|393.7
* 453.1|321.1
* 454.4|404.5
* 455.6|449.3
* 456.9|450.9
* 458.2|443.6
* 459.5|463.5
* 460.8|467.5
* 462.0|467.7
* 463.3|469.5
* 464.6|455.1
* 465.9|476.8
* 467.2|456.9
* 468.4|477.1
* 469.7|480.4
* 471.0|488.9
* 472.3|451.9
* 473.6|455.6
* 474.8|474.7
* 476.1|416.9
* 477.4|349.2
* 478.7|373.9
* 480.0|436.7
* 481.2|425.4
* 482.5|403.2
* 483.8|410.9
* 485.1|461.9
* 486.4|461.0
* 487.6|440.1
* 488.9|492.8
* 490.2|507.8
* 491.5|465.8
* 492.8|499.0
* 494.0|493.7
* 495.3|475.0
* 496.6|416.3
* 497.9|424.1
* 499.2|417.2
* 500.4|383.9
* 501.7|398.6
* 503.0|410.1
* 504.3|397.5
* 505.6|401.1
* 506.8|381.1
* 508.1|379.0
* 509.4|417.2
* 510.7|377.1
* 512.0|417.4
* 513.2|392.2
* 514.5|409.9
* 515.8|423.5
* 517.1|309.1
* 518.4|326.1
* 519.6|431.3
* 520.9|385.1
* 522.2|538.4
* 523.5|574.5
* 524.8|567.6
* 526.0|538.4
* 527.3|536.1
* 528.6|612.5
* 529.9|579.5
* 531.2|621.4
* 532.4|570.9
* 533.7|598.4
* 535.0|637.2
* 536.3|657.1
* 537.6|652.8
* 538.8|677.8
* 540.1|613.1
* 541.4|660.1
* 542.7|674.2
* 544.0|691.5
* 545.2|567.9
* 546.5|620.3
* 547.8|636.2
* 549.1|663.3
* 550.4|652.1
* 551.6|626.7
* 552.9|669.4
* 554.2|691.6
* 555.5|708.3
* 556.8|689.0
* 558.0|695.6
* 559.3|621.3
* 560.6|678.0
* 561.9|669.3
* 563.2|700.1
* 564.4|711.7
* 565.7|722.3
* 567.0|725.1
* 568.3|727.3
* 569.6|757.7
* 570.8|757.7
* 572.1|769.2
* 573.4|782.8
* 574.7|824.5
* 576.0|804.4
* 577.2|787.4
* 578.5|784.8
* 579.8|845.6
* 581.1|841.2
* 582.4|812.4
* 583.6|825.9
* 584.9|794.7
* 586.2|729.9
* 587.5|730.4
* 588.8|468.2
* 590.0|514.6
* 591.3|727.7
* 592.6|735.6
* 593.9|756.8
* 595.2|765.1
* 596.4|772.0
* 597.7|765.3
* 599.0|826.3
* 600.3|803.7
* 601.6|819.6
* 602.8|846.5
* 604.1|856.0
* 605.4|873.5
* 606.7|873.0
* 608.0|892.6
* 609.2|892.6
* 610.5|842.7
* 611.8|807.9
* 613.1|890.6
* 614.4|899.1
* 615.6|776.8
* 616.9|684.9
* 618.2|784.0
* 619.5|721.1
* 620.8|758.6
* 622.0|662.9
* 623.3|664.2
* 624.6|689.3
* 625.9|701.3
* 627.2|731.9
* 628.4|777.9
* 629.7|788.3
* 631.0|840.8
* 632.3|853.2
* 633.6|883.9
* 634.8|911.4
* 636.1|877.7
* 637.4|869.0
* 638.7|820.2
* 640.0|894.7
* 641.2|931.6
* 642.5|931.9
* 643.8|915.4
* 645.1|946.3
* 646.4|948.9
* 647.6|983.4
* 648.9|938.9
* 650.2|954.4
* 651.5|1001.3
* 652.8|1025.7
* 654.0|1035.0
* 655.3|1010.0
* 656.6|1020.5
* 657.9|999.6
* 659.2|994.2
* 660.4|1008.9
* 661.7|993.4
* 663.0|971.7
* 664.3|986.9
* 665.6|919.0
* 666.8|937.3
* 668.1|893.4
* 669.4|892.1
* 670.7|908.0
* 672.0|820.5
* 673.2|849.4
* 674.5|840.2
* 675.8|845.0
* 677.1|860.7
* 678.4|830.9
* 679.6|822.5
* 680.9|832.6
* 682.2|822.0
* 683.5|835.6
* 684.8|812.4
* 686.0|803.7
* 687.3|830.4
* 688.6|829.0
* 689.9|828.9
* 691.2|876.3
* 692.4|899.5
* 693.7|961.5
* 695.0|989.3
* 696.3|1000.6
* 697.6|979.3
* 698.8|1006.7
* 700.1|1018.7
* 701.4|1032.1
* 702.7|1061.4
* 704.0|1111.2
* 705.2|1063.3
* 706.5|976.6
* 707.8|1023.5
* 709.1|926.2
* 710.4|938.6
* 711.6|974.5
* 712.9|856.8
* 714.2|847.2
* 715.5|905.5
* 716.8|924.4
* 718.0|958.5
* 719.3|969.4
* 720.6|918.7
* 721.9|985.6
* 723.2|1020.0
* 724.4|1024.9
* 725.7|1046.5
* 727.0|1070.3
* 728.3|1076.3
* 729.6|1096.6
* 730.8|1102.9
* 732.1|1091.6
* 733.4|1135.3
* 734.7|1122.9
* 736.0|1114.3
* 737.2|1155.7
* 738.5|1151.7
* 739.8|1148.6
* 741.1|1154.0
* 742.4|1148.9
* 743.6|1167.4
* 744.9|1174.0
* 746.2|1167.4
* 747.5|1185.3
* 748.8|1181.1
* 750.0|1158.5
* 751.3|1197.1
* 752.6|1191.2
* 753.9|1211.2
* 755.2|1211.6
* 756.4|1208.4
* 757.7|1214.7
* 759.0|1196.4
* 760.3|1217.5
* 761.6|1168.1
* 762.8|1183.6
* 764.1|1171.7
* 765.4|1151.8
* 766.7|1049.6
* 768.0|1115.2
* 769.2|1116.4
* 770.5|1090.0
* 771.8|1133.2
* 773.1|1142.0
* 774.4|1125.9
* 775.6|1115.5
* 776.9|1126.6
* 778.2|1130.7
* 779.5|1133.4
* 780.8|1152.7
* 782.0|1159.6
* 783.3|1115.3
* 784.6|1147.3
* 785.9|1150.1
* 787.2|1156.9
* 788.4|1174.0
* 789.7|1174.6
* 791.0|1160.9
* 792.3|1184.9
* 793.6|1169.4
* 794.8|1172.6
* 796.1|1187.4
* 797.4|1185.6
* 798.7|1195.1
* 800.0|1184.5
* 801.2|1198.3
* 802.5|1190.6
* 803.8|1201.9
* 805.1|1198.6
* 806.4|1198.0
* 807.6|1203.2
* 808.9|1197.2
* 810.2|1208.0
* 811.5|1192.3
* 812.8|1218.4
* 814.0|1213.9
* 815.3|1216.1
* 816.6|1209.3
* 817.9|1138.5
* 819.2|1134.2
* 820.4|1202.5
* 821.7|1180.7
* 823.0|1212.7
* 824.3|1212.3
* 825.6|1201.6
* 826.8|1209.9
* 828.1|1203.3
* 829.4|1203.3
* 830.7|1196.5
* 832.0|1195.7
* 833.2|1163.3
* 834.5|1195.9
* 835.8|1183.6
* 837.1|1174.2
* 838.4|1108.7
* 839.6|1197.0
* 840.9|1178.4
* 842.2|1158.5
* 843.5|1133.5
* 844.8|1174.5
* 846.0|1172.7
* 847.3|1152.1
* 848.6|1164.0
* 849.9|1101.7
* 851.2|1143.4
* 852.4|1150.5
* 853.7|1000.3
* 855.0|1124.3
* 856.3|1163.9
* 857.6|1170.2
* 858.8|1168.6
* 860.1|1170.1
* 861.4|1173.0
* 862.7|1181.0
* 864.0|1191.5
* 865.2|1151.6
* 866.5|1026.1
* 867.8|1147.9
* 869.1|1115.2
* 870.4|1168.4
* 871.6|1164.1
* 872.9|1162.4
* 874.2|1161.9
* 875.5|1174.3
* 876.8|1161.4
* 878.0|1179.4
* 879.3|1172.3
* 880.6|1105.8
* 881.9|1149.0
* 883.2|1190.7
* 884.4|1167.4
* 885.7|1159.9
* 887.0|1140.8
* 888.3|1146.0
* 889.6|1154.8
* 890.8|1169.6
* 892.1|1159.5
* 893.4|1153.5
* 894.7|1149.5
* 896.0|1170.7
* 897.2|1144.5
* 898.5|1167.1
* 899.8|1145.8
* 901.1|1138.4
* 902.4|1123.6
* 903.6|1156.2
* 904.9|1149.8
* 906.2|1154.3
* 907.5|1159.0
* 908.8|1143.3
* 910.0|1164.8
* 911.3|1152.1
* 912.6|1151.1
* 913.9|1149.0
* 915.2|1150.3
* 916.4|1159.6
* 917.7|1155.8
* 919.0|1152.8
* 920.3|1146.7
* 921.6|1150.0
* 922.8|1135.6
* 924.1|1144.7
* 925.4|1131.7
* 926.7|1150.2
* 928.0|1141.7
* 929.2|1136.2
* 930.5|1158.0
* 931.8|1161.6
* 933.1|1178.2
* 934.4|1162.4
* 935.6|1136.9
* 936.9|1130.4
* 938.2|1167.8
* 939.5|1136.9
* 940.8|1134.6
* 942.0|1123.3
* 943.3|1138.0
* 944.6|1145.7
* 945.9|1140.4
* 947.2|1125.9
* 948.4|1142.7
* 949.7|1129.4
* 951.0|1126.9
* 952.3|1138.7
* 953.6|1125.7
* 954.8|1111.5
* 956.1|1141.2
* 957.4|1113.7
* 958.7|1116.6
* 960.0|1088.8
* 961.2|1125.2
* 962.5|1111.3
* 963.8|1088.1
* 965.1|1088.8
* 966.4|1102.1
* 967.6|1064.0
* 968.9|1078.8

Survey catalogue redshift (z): 0.000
